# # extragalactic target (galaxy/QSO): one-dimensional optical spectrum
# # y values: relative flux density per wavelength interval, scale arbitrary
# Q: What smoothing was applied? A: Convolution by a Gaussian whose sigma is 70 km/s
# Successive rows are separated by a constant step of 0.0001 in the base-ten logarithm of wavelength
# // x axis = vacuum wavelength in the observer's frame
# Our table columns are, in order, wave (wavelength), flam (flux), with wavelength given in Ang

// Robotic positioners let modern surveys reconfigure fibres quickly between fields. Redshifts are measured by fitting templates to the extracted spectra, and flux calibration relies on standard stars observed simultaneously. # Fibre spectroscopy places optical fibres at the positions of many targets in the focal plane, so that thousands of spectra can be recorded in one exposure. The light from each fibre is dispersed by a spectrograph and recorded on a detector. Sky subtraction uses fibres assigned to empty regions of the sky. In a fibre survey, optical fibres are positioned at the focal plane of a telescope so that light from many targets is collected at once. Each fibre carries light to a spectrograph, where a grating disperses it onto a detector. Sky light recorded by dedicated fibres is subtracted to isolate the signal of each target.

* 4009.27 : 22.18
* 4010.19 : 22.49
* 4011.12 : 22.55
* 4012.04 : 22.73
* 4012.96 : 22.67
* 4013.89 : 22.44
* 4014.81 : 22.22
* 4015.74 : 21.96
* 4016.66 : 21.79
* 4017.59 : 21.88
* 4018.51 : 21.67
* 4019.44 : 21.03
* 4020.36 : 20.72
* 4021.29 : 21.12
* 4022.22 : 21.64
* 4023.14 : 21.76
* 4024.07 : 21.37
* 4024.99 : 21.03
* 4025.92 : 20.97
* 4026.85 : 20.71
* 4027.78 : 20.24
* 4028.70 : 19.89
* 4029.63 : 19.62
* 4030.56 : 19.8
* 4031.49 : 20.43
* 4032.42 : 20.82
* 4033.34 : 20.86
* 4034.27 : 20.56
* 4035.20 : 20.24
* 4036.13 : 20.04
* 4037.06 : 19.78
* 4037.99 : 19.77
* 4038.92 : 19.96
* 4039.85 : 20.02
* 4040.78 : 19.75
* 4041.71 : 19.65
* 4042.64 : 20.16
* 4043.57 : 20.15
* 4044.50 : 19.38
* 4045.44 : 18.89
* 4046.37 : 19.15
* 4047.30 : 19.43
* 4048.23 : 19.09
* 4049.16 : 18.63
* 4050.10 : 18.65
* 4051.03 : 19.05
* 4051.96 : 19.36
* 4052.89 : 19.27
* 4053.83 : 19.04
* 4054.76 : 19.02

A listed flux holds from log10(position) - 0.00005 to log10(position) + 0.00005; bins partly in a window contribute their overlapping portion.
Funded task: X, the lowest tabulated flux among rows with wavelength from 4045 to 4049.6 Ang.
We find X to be 18.63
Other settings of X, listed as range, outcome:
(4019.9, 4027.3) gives 20.71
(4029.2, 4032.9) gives 19.62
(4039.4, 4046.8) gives 18.89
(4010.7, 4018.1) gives 21.79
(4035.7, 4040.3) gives 19.77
